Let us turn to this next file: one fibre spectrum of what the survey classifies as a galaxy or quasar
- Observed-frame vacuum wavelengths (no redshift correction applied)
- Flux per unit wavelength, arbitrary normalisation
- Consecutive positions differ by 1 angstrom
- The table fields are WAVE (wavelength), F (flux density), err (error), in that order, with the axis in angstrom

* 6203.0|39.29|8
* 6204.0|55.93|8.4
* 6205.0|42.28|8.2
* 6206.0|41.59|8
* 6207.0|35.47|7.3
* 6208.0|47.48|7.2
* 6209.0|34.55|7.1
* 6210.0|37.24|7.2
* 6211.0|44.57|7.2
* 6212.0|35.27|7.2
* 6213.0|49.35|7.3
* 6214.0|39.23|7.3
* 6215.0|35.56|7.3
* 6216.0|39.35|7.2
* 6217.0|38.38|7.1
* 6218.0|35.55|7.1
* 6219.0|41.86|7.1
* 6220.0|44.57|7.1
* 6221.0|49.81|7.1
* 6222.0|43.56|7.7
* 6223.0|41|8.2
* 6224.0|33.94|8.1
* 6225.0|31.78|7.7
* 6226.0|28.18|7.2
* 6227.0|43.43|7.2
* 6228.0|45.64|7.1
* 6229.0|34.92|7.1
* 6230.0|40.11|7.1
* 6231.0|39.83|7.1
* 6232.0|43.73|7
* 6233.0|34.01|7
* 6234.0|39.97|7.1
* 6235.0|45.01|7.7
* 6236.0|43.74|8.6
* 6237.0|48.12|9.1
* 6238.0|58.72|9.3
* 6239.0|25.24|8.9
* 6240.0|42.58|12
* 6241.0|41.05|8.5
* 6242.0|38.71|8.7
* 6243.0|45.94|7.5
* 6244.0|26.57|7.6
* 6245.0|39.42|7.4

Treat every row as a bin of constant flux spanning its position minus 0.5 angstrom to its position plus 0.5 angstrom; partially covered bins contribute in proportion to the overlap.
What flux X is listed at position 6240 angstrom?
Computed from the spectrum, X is 42.58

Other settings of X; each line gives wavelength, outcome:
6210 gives 37.24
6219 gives 41.86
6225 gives 31.78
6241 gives 41.05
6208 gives 47.48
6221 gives 49.81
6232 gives 43.73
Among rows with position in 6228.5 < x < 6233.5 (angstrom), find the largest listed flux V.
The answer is 43.73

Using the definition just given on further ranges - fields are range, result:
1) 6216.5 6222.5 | 49.81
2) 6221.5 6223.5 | 43.56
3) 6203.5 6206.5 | 55.93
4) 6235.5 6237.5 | 48.12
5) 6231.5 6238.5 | 58.72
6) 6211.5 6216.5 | 49.35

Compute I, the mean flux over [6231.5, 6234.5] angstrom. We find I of 39.2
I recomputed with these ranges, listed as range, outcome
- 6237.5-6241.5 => 41.9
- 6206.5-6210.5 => 38.7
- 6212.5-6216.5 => 40.9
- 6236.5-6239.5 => 44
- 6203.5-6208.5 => 44.5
